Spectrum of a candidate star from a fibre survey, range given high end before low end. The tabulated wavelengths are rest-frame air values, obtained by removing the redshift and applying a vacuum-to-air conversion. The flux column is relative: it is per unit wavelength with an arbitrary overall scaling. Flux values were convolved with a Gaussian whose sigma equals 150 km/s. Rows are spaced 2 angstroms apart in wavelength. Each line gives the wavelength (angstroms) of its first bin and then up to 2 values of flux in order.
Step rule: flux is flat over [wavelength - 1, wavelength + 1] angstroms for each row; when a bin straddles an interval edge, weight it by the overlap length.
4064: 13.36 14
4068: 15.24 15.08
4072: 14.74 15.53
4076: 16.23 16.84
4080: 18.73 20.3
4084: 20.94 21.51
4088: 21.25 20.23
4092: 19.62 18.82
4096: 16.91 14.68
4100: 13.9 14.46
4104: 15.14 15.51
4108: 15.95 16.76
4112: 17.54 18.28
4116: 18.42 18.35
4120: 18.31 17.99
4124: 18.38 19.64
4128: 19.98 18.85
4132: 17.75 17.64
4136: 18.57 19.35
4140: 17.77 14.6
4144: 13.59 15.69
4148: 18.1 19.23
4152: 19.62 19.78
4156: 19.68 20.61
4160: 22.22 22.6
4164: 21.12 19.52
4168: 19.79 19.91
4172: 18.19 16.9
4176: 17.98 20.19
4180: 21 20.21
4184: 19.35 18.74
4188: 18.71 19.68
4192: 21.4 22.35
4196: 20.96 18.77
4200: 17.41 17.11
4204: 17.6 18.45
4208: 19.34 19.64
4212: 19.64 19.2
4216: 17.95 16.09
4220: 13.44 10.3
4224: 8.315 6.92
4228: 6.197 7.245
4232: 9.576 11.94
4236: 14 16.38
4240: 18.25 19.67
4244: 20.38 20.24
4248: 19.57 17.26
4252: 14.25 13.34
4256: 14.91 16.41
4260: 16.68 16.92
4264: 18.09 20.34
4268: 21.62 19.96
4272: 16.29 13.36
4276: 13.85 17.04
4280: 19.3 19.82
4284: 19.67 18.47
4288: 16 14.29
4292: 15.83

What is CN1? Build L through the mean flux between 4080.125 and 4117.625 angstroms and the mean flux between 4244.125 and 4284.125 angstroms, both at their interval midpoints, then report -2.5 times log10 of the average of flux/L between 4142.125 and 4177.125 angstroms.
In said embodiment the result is -0.08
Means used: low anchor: 17.8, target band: 19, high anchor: 17.5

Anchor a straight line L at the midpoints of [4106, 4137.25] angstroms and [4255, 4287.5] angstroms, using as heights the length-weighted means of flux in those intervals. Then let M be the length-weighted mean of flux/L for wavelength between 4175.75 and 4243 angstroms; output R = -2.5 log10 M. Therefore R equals 0.08 mag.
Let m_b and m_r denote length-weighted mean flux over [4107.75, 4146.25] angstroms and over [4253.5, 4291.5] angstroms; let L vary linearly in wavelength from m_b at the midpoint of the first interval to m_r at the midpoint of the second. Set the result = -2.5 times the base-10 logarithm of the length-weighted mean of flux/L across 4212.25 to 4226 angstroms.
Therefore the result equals 0.238 mag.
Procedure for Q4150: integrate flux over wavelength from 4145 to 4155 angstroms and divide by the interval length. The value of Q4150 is 18.5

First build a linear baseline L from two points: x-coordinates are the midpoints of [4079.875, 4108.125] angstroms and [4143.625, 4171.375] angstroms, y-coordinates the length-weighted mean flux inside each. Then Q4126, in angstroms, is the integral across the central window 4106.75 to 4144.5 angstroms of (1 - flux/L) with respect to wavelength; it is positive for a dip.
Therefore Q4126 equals 1.8 angstroms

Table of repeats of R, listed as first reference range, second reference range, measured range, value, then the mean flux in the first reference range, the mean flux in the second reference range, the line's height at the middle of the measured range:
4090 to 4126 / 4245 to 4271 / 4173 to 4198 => -0.14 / 17.2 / 17.7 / 17.4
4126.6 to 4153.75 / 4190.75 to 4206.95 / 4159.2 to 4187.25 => -0.07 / 17.8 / 19.3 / 18.6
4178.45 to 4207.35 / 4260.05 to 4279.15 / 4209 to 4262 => 0.22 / 19.4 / 17.5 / 18.3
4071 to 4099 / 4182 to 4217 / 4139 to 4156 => 0.08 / 18.3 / 19.2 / 18.8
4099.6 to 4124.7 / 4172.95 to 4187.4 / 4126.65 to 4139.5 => -0.06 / 16.9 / 19.2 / 17.6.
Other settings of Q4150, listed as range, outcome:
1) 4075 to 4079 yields 16.5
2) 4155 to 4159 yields 20.1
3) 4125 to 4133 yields 19.1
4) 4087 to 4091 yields 20.7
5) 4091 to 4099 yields 17.5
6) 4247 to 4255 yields 16.1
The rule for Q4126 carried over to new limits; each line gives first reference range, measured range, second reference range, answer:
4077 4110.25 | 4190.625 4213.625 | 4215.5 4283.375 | -4.50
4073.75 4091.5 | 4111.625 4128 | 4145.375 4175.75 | 0.75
